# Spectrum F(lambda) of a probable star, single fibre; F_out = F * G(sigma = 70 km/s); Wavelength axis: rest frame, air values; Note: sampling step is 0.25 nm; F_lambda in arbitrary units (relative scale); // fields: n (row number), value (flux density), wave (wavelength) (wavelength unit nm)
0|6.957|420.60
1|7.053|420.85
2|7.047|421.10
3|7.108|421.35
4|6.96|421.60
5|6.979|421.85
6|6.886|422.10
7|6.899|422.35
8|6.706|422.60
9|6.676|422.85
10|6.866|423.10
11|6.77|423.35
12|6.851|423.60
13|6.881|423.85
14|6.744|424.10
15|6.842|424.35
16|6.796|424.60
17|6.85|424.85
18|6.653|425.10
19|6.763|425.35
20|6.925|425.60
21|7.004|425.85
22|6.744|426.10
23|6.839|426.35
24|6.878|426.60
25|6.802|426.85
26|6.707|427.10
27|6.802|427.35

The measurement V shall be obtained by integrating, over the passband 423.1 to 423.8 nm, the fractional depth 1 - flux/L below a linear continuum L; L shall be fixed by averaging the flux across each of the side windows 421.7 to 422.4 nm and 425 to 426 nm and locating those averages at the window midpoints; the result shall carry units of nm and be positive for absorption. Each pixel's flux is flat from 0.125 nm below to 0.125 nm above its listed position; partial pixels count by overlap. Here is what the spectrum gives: 0.006 nm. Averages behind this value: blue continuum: 6.93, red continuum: 6.84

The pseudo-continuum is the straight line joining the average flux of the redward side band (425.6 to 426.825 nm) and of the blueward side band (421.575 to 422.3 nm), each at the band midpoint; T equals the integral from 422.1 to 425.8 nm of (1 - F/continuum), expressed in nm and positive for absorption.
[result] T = 0.05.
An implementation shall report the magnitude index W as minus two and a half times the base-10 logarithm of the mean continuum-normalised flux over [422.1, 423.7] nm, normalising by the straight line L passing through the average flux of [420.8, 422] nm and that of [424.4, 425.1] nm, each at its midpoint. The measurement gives 0.019 mag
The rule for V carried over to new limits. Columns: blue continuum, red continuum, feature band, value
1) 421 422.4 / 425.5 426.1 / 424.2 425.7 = 0.03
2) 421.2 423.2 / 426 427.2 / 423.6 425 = 0.00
